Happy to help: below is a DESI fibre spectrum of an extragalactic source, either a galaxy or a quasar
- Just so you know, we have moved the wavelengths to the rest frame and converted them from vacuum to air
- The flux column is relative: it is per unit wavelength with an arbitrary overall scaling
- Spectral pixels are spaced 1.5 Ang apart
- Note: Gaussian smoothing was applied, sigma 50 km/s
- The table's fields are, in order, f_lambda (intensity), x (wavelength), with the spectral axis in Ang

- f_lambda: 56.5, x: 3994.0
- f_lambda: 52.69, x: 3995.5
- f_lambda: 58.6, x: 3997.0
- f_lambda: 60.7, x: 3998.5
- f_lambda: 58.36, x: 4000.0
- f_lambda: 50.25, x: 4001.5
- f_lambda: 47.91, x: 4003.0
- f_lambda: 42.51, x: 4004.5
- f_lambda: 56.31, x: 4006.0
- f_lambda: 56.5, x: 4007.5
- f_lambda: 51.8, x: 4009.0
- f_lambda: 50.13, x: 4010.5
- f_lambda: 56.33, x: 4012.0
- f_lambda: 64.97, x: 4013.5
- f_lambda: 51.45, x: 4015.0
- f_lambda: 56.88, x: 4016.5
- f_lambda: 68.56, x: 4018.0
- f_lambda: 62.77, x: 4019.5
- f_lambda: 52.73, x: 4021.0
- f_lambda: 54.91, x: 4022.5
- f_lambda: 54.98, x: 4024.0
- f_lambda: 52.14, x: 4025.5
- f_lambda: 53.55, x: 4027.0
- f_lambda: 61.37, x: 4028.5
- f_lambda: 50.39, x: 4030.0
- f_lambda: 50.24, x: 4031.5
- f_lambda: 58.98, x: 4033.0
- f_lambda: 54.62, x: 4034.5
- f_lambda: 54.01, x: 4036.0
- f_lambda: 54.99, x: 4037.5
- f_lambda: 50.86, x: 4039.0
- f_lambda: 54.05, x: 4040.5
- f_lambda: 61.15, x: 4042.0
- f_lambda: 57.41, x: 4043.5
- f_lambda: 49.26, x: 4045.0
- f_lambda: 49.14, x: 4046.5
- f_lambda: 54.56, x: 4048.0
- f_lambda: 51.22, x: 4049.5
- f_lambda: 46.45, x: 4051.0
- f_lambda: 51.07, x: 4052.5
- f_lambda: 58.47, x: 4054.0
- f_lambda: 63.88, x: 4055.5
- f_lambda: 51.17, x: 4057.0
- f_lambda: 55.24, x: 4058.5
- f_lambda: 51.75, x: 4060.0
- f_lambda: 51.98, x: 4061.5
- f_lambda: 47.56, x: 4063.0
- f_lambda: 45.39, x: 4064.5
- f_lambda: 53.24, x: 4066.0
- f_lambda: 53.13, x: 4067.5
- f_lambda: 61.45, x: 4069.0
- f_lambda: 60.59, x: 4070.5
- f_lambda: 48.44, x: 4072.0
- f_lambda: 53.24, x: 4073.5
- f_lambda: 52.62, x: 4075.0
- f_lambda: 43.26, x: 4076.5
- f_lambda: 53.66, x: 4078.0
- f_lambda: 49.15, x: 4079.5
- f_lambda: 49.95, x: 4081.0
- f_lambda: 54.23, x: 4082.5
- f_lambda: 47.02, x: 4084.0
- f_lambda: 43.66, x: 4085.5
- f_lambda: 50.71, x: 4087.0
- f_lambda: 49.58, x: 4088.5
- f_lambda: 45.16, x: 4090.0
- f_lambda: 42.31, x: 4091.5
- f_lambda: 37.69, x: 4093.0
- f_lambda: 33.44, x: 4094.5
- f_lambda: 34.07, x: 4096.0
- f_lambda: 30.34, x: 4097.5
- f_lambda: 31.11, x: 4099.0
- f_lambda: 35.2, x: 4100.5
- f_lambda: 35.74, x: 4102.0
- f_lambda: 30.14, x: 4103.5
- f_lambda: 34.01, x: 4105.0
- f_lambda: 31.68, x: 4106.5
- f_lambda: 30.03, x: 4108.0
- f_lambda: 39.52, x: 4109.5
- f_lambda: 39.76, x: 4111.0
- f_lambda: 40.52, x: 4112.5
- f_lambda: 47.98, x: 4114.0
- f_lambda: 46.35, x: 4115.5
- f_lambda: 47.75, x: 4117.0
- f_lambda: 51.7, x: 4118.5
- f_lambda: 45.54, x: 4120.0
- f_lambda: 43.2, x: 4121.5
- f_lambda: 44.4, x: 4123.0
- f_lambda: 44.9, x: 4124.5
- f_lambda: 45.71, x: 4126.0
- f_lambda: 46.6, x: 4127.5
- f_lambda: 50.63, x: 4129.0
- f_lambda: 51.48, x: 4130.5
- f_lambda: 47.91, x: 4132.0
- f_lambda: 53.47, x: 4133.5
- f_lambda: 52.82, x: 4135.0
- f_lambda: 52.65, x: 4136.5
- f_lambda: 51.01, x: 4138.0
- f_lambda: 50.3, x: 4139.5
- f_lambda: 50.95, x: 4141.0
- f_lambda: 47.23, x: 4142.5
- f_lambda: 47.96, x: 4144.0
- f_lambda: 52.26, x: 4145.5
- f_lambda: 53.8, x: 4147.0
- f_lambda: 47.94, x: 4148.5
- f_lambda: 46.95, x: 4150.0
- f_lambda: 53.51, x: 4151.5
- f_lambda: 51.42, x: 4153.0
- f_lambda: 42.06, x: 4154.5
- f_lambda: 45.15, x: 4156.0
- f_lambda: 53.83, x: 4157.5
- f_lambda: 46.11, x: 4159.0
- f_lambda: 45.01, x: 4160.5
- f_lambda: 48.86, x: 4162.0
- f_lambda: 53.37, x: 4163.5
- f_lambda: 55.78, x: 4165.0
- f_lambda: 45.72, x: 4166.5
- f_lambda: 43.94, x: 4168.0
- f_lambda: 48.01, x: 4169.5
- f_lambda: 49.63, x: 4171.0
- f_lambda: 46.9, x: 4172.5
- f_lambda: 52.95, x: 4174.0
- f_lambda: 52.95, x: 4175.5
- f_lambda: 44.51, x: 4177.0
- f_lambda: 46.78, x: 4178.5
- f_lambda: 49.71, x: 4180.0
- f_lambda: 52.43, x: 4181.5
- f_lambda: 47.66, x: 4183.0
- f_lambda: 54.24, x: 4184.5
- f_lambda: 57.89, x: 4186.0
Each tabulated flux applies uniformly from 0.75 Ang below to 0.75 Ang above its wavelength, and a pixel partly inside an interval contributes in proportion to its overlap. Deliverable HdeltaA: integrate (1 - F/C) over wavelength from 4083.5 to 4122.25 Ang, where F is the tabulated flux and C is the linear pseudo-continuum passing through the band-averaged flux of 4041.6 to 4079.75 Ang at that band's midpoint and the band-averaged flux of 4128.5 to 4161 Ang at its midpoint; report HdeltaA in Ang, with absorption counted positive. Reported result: 8.4 Ang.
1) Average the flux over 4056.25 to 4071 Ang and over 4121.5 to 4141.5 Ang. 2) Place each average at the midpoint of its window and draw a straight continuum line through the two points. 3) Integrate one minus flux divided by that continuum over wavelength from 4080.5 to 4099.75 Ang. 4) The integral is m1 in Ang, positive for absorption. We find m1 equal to 3.5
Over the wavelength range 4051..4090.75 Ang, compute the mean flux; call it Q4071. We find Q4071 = 51.7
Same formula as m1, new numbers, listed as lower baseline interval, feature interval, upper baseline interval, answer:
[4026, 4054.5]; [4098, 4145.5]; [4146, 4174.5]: 5.9 Ang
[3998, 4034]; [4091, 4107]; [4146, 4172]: 5.4 Ang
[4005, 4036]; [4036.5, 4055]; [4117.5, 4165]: 0.4 Ang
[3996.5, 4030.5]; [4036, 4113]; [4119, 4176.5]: 8.0 Ang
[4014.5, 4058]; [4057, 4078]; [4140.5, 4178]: 0.5 Ang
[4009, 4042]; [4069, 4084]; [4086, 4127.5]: -1.9 Ang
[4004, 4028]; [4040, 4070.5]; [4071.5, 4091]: -1.1 Ang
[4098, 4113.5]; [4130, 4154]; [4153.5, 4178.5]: -4.3 Ang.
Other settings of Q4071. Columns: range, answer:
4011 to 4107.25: 50.1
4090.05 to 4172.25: 45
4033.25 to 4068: 53.2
